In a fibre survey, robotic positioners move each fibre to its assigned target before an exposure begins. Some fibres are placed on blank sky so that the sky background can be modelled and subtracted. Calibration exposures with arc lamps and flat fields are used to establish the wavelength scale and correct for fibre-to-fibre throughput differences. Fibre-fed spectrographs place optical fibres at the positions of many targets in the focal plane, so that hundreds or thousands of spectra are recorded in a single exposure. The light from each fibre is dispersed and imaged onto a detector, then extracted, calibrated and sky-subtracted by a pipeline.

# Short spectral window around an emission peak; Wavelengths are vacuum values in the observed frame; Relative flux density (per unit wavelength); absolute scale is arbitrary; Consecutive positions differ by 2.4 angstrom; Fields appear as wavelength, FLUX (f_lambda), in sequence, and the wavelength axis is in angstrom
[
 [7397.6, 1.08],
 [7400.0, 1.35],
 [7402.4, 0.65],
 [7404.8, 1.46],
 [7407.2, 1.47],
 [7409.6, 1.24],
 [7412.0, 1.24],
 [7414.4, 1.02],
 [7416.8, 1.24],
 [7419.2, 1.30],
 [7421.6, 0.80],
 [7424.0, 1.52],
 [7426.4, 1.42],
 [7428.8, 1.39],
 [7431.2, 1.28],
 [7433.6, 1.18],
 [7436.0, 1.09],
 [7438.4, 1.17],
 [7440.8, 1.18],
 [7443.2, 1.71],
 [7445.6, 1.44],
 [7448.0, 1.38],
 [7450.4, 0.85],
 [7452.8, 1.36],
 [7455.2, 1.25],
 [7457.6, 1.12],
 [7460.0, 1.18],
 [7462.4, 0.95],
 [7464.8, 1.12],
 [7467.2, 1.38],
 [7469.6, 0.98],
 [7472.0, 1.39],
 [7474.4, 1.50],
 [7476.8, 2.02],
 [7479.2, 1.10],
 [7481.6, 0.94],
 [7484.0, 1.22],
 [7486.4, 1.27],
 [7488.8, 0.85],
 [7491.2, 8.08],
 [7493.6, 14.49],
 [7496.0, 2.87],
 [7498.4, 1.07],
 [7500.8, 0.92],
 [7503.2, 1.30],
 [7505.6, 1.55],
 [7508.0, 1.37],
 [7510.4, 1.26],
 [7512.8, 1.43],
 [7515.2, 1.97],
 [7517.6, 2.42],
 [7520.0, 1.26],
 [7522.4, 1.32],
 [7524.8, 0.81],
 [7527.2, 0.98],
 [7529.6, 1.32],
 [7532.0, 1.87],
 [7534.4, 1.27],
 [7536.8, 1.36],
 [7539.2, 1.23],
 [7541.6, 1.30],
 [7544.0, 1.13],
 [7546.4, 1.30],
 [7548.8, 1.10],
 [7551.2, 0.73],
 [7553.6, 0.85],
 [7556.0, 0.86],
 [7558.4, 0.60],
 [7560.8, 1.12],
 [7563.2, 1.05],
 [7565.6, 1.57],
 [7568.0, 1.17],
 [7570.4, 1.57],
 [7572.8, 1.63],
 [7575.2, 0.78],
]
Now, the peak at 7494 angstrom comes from H-alpha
